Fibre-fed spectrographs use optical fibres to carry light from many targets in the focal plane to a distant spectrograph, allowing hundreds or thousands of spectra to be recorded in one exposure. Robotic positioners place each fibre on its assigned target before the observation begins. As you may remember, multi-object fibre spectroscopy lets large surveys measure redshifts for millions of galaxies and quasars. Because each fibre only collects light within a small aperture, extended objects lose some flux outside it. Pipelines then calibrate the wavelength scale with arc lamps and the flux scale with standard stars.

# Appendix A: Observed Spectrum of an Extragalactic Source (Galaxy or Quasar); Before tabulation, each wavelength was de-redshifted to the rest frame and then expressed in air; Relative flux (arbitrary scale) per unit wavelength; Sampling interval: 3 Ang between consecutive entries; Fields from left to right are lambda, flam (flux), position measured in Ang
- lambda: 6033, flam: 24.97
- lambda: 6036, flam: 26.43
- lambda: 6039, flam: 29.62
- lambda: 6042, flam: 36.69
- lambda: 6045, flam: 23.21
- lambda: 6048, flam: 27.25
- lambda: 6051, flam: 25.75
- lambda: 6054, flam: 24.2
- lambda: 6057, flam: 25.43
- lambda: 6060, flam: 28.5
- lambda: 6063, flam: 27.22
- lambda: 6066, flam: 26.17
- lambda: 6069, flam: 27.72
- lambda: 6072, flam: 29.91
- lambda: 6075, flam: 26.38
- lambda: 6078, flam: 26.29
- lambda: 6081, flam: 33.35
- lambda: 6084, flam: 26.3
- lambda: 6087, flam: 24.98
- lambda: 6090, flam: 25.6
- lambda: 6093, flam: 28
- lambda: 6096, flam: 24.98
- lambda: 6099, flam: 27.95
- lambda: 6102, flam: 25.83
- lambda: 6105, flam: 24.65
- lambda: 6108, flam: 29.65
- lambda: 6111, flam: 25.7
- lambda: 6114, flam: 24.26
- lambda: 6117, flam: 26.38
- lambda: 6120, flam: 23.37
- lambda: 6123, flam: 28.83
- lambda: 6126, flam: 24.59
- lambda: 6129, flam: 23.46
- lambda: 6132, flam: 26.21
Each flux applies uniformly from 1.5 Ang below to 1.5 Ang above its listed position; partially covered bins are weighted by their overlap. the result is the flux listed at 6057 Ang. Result 25.43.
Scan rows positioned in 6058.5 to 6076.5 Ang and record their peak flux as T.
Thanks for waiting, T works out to 29.91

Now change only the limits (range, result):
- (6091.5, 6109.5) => 29.65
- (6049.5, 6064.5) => 28.5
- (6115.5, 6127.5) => 28.83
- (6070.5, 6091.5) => 33.35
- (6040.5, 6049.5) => 36.69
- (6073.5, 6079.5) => 26.38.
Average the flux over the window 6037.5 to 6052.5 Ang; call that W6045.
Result 28.5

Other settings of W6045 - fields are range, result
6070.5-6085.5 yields 28.4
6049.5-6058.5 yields 25.1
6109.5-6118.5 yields 25.4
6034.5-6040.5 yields 28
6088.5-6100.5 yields 26.6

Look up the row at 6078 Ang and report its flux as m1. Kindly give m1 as 26.29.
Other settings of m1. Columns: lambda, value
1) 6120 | 23.37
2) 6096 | 24.98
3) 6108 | 29.65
